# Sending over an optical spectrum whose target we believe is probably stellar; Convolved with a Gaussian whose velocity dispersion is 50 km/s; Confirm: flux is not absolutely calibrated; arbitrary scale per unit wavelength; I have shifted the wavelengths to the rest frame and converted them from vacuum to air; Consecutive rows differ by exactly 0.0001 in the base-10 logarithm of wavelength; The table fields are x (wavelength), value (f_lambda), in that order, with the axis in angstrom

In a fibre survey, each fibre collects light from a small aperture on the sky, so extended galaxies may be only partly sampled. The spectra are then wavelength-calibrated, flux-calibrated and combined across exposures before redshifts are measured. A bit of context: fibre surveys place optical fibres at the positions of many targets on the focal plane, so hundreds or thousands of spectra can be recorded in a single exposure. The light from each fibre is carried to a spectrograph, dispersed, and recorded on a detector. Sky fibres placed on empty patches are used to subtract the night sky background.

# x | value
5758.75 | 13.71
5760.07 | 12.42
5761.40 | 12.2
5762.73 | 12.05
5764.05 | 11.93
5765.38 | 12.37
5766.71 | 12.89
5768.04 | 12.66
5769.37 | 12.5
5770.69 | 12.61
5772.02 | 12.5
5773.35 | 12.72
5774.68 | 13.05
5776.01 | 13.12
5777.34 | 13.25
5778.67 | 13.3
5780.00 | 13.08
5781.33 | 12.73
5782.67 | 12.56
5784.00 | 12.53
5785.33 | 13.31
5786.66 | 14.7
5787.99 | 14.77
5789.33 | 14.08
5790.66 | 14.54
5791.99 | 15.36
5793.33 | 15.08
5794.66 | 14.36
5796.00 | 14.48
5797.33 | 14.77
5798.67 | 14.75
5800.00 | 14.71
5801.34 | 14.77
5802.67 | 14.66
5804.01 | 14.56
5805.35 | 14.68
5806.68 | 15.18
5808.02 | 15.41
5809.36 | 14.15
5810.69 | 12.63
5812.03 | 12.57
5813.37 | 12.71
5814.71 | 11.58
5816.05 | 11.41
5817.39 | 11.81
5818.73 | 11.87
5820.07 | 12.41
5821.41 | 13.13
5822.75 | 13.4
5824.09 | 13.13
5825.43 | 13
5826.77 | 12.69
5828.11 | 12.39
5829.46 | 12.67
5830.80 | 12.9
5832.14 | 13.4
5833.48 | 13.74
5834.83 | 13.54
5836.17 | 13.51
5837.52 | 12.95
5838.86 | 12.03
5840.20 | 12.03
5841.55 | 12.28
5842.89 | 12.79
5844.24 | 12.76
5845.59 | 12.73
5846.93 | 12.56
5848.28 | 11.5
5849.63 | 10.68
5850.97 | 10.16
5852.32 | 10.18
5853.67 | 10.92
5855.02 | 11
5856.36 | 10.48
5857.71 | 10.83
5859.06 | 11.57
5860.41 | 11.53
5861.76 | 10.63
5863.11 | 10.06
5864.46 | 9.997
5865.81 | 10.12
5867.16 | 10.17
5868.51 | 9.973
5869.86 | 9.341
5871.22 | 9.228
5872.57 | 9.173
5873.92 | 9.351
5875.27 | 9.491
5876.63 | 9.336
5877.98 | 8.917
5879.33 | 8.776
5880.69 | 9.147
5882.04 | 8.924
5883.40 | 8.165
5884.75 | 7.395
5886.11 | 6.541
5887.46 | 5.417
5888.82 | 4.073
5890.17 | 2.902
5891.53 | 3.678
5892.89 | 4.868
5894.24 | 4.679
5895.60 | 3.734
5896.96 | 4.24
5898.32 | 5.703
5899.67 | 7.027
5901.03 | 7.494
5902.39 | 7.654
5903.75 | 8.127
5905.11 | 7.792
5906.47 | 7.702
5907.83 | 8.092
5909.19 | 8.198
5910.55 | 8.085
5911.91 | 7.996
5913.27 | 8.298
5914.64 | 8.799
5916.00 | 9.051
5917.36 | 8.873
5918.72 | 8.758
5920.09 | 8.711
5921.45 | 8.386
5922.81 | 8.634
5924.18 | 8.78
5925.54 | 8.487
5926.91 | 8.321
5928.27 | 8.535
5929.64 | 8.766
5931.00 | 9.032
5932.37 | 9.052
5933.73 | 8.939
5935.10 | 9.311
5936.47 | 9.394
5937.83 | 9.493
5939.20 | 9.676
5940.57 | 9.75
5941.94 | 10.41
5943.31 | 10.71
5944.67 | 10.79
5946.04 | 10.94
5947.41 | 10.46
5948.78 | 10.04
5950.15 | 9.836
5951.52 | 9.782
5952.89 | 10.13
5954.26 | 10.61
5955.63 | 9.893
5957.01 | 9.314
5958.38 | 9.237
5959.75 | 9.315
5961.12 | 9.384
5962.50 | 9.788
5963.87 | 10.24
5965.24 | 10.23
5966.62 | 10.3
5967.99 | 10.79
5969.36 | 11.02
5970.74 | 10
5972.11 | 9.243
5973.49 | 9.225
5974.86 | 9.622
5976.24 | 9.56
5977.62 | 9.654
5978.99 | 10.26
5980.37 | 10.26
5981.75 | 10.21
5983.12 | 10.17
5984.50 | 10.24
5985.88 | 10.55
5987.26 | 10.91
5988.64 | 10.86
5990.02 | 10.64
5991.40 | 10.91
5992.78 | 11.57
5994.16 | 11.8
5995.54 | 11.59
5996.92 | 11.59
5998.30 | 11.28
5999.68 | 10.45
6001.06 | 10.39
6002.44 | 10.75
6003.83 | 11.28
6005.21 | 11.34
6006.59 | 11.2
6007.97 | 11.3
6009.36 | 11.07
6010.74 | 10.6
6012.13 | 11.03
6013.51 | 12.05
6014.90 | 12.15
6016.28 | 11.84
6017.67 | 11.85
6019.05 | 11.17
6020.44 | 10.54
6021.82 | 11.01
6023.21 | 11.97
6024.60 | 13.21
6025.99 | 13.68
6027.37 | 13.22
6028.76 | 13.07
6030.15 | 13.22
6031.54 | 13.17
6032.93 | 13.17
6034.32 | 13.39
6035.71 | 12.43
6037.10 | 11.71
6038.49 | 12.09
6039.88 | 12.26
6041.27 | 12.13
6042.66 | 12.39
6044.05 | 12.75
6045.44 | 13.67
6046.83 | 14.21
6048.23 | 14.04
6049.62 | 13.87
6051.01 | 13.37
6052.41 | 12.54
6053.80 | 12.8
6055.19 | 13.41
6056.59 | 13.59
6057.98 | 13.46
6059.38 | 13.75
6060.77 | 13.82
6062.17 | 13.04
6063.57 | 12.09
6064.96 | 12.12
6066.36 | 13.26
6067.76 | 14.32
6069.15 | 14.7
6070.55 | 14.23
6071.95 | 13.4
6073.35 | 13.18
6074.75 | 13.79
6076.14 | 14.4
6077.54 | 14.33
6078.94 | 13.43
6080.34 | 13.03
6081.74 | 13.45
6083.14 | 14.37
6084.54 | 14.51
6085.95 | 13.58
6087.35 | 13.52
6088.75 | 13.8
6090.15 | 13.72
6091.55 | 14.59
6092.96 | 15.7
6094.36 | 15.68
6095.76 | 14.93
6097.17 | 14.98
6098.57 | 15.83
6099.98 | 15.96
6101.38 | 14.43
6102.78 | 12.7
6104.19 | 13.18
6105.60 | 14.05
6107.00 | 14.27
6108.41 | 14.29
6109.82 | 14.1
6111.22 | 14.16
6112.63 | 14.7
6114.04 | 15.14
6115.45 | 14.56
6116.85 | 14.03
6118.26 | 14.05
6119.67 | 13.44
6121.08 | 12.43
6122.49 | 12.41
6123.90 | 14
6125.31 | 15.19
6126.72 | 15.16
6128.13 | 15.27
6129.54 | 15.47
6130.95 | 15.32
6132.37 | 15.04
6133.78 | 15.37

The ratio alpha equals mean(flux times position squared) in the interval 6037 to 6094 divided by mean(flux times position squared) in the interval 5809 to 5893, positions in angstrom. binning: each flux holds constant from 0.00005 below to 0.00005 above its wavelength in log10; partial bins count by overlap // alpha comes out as 1.4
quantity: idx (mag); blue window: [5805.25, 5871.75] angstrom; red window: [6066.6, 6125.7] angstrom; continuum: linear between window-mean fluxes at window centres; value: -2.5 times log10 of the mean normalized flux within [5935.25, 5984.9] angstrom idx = 0.29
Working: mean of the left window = 12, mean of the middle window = 9.99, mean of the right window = 14.1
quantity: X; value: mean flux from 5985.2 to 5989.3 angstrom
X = 10.8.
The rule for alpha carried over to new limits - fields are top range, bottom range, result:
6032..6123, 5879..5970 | 1.70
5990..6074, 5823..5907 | 1.36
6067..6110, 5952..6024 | 1.38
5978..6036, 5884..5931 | 1.65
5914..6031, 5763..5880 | 0.88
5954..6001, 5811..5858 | 0.89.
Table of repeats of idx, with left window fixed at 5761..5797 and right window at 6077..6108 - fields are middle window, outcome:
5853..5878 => 0.32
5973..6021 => 0.27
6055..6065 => 0.08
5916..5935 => 0.49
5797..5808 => -0.11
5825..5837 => 0.03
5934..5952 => 0.35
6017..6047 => 0.13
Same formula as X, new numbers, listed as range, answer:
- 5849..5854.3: 10.5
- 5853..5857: 10.8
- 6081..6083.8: 13.9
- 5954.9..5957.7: 9.6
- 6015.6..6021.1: 11.3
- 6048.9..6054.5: 13.2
